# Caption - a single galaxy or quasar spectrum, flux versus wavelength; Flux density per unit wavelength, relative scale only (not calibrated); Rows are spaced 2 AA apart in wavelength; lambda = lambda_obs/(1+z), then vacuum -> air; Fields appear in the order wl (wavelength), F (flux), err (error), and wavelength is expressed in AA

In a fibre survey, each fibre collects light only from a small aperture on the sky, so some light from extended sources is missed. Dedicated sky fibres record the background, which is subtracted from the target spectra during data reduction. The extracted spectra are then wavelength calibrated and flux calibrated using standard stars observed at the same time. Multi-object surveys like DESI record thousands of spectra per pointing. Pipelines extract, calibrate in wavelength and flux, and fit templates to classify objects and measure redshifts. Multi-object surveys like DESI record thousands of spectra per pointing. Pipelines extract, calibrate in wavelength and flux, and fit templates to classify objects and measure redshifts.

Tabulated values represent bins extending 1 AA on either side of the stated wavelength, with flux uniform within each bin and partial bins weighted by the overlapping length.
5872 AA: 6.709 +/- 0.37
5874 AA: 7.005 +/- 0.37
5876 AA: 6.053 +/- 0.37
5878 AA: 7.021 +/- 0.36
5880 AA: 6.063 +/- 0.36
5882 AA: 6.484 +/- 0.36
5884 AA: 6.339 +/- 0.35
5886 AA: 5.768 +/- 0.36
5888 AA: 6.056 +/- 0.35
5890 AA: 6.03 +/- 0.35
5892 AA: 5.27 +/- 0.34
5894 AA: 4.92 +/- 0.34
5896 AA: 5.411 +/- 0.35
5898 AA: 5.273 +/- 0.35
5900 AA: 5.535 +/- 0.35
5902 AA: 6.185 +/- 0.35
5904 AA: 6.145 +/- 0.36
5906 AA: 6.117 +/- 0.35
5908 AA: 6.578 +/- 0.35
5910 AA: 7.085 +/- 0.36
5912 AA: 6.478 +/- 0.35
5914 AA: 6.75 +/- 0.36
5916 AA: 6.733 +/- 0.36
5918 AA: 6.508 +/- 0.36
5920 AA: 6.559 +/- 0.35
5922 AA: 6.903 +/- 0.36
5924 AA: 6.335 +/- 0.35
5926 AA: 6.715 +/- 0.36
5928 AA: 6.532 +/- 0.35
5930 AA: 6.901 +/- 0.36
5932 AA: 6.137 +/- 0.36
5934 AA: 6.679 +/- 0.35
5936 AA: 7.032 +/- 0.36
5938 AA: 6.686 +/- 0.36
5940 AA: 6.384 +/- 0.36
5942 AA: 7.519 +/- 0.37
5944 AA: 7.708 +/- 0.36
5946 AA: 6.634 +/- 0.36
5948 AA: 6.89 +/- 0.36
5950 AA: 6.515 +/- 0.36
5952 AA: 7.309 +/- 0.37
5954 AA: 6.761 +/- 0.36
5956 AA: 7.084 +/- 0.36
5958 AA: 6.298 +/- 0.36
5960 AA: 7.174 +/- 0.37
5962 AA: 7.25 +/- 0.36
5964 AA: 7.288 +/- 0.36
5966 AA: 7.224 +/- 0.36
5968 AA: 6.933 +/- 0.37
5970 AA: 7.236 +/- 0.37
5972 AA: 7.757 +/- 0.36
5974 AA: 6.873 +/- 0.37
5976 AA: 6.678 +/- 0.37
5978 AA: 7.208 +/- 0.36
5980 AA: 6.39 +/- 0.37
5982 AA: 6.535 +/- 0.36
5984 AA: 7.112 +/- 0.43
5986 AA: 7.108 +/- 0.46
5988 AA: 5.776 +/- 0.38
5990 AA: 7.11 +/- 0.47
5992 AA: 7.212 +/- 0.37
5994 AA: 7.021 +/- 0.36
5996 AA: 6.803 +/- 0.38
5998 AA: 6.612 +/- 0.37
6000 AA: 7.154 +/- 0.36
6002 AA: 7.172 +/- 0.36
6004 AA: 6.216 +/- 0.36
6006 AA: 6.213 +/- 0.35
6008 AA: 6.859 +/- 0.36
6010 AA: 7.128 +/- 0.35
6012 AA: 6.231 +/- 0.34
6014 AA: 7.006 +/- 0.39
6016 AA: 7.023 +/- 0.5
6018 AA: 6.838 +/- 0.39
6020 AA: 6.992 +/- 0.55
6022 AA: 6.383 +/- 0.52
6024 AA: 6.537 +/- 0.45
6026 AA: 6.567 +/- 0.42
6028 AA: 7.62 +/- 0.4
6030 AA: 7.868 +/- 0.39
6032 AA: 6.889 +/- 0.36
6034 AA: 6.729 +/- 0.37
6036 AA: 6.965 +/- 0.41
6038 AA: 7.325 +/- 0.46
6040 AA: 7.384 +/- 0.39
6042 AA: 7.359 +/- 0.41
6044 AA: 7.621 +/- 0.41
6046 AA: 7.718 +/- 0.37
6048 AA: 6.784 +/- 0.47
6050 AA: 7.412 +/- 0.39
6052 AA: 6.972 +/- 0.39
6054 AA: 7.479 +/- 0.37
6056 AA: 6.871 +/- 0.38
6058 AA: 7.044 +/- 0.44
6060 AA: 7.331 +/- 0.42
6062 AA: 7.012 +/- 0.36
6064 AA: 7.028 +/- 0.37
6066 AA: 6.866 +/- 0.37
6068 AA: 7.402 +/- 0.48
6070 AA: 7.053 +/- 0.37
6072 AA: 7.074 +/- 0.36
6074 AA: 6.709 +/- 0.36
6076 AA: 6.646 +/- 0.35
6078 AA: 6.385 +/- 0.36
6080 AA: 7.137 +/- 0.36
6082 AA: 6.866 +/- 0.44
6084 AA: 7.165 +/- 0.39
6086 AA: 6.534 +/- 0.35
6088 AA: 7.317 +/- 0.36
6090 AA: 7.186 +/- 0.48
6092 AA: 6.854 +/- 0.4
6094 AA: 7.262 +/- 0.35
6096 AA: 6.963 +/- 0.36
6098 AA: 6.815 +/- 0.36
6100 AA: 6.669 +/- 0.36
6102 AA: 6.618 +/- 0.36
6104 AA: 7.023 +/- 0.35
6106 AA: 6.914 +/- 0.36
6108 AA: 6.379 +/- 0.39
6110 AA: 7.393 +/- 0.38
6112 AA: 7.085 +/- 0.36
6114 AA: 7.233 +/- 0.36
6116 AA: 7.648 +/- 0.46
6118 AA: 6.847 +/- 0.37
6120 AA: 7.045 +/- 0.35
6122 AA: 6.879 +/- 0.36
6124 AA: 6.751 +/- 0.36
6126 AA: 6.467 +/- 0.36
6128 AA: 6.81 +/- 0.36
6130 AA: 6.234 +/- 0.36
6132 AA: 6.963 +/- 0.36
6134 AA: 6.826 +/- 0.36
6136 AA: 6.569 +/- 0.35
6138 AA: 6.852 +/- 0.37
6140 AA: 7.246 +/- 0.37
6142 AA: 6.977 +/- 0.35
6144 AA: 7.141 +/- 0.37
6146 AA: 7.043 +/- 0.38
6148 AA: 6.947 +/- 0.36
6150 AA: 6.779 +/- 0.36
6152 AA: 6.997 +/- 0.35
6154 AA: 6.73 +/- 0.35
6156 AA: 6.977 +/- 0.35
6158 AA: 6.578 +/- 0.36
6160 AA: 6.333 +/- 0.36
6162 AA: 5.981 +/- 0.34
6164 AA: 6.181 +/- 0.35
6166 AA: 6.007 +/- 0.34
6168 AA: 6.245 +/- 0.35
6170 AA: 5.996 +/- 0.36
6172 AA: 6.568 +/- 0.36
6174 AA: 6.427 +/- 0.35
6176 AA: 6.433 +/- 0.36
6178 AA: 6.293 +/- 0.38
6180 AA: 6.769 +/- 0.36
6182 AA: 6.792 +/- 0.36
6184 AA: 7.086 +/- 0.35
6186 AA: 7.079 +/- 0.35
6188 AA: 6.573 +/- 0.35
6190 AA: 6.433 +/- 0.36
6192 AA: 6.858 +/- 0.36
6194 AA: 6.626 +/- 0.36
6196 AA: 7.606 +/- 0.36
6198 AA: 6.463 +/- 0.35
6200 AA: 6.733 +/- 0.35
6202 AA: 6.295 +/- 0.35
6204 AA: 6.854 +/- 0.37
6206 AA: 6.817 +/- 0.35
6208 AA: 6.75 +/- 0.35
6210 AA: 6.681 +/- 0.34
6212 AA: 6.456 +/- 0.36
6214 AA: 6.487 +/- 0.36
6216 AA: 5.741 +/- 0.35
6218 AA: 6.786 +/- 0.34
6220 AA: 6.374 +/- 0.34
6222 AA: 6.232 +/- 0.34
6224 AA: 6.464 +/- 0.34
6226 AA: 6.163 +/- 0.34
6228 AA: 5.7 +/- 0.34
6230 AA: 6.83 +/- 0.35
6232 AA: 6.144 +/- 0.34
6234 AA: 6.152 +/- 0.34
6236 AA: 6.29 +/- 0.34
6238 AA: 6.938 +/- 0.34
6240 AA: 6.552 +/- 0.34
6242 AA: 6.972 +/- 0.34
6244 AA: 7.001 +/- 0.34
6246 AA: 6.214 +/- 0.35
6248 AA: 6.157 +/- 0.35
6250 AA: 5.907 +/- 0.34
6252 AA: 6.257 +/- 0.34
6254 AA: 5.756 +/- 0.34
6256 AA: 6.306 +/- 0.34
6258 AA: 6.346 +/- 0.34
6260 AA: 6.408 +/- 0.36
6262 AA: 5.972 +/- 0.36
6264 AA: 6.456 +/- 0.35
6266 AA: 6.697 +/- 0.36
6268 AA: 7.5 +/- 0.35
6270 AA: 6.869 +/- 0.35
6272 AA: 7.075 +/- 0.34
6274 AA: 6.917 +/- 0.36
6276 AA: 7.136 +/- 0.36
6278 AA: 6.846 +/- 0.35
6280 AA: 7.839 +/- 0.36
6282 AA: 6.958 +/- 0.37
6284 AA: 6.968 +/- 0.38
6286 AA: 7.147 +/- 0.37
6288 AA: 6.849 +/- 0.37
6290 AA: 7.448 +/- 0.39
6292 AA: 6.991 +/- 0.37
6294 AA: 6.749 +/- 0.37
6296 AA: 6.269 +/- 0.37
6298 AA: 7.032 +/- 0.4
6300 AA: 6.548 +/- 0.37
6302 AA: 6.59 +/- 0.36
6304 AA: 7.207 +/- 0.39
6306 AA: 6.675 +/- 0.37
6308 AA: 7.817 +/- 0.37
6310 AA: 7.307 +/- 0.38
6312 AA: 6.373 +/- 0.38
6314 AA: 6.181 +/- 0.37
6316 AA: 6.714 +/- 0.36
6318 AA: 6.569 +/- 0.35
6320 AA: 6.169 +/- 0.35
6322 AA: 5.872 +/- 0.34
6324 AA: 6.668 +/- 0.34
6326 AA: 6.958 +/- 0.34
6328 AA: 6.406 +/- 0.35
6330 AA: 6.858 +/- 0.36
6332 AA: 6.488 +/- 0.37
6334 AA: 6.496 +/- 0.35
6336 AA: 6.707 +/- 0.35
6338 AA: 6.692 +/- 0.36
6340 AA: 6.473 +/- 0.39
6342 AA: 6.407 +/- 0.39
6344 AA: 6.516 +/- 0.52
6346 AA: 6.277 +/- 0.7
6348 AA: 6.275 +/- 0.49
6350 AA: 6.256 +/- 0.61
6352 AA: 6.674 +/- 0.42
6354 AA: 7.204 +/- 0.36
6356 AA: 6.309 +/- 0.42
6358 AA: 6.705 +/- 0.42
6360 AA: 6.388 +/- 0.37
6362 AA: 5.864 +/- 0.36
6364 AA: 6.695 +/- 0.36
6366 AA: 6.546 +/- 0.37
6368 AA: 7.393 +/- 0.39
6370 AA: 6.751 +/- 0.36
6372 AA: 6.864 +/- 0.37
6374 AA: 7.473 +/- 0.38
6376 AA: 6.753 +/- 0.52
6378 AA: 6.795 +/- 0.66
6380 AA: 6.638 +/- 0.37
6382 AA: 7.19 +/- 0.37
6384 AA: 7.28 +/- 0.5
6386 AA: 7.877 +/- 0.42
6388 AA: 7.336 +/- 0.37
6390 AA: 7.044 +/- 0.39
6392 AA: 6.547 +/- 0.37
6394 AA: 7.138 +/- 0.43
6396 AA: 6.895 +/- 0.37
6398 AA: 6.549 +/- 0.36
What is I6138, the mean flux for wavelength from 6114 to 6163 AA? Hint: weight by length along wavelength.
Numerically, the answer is 6.83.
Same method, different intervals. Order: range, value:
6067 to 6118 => 6.97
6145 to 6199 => 6.62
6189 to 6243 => 6.53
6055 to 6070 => 7.08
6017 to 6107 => 7.03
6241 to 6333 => 6.71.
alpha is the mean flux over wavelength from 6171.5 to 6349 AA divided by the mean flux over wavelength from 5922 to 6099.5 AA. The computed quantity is 1.0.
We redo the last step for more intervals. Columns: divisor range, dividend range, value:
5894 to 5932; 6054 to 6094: 1.10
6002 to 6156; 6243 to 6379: 0.96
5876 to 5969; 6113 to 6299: 1.02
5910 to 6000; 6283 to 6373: 0.97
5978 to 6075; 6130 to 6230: 0.95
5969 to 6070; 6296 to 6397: 0.96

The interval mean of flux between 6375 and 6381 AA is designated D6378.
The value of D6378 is 6.73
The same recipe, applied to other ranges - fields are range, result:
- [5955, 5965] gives 7.02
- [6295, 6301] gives 6.62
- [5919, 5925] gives 6.6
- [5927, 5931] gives 6.72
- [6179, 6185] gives 6.88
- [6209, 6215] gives 6.54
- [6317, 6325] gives 6.32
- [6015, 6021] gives 6.95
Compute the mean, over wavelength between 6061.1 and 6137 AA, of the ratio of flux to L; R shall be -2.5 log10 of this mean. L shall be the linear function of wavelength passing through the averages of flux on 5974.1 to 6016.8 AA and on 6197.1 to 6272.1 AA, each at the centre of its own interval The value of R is -0.04 mag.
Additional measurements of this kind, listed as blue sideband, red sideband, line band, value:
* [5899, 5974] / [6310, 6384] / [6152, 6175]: 0.049 mag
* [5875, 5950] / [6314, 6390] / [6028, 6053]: -0.125 mag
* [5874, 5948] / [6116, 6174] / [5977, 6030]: -0.051 mag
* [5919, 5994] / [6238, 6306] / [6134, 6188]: 0.020 mag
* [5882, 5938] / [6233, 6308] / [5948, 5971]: -0.109 mag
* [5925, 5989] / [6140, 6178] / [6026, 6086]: -0.058 mag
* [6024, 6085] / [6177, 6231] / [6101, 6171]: 0.010 mag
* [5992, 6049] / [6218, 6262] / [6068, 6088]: -0.014 mag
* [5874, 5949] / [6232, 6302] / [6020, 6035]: -0.073 mag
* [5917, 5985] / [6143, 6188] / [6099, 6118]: -0.049 mag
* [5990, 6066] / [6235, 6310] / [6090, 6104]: 0.006 mag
